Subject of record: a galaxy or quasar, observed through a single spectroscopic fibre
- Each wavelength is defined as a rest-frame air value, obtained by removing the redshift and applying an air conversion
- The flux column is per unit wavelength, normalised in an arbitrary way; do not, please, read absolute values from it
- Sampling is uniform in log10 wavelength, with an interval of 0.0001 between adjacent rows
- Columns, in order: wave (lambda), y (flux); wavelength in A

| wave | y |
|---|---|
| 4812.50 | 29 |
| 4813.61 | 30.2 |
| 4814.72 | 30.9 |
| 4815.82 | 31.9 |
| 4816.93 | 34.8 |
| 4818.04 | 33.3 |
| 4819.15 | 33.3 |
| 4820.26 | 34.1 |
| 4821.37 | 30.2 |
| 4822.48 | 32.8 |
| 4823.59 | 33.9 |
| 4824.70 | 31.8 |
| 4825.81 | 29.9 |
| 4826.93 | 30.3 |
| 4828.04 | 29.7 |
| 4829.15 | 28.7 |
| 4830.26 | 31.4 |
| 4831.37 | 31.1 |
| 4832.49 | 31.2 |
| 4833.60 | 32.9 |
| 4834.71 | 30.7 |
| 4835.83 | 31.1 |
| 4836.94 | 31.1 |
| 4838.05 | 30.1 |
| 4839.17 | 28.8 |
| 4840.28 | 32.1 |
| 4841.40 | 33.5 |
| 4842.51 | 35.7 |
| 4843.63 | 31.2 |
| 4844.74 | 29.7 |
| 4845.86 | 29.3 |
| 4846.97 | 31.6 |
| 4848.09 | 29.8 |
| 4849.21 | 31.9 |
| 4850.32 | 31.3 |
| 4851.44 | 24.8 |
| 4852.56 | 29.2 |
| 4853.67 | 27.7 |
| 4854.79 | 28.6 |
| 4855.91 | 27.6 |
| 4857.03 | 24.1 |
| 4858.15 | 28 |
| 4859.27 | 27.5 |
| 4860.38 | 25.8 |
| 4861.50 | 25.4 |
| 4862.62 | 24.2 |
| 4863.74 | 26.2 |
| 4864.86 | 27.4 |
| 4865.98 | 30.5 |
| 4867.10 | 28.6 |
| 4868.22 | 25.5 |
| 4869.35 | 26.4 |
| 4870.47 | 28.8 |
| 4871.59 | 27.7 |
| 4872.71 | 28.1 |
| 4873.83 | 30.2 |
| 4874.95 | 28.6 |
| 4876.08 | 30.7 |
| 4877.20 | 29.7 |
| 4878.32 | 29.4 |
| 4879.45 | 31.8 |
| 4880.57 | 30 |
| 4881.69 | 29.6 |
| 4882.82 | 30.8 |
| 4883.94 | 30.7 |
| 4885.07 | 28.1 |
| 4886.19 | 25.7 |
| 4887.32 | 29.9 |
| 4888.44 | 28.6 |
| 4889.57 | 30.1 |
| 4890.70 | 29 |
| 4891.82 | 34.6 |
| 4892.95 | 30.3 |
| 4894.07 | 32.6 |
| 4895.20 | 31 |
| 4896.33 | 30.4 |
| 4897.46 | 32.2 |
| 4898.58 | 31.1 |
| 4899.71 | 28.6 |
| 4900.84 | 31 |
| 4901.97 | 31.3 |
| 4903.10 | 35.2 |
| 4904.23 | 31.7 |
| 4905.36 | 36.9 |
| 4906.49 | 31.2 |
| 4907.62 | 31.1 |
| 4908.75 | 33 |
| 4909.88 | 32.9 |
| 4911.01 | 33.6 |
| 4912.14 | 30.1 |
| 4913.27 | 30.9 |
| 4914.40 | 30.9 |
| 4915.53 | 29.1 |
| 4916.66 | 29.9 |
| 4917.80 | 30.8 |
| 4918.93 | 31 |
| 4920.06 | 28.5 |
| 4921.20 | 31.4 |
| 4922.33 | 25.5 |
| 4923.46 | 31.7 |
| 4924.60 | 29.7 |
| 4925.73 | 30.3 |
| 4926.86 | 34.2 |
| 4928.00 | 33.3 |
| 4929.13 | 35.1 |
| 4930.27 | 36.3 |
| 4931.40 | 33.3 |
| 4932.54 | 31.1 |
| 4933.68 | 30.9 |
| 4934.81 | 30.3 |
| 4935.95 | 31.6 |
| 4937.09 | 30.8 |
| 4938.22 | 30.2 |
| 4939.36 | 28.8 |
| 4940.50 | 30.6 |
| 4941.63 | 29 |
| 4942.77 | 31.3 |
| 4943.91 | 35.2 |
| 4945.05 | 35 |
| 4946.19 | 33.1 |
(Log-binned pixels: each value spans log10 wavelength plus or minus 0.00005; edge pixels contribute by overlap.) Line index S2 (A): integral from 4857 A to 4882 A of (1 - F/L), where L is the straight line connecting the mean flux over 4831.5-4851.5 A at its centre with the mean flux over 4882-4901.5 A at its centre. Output 2.1 A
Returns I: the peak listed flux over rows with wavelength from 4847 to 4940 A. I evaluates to 36.9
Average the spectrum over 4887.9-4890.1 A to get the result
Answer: 29.3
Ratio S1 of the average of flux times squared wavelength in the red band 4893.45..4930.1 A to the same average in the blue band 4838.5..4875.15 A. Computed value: 1.1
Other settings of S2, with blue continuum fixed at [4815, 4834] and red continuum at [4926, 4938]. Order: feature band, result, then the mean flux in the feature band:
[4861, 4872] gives 1.7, 27.1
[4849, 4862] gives 1.8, 27.6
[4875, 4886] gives 0.8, 29.9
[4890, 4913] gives 0.3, 31.9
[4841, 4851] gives 0.2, 31.5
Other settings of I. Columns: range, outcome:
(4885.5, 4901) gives 34.6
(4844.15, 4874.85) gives 31.9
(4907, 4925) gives 33.6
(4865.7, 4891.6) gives 31.8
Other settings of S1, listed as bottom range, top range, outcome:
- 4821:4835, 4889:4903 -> 1.03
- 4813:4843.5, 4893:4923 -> 1.02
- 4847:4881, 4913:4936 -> 1.13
